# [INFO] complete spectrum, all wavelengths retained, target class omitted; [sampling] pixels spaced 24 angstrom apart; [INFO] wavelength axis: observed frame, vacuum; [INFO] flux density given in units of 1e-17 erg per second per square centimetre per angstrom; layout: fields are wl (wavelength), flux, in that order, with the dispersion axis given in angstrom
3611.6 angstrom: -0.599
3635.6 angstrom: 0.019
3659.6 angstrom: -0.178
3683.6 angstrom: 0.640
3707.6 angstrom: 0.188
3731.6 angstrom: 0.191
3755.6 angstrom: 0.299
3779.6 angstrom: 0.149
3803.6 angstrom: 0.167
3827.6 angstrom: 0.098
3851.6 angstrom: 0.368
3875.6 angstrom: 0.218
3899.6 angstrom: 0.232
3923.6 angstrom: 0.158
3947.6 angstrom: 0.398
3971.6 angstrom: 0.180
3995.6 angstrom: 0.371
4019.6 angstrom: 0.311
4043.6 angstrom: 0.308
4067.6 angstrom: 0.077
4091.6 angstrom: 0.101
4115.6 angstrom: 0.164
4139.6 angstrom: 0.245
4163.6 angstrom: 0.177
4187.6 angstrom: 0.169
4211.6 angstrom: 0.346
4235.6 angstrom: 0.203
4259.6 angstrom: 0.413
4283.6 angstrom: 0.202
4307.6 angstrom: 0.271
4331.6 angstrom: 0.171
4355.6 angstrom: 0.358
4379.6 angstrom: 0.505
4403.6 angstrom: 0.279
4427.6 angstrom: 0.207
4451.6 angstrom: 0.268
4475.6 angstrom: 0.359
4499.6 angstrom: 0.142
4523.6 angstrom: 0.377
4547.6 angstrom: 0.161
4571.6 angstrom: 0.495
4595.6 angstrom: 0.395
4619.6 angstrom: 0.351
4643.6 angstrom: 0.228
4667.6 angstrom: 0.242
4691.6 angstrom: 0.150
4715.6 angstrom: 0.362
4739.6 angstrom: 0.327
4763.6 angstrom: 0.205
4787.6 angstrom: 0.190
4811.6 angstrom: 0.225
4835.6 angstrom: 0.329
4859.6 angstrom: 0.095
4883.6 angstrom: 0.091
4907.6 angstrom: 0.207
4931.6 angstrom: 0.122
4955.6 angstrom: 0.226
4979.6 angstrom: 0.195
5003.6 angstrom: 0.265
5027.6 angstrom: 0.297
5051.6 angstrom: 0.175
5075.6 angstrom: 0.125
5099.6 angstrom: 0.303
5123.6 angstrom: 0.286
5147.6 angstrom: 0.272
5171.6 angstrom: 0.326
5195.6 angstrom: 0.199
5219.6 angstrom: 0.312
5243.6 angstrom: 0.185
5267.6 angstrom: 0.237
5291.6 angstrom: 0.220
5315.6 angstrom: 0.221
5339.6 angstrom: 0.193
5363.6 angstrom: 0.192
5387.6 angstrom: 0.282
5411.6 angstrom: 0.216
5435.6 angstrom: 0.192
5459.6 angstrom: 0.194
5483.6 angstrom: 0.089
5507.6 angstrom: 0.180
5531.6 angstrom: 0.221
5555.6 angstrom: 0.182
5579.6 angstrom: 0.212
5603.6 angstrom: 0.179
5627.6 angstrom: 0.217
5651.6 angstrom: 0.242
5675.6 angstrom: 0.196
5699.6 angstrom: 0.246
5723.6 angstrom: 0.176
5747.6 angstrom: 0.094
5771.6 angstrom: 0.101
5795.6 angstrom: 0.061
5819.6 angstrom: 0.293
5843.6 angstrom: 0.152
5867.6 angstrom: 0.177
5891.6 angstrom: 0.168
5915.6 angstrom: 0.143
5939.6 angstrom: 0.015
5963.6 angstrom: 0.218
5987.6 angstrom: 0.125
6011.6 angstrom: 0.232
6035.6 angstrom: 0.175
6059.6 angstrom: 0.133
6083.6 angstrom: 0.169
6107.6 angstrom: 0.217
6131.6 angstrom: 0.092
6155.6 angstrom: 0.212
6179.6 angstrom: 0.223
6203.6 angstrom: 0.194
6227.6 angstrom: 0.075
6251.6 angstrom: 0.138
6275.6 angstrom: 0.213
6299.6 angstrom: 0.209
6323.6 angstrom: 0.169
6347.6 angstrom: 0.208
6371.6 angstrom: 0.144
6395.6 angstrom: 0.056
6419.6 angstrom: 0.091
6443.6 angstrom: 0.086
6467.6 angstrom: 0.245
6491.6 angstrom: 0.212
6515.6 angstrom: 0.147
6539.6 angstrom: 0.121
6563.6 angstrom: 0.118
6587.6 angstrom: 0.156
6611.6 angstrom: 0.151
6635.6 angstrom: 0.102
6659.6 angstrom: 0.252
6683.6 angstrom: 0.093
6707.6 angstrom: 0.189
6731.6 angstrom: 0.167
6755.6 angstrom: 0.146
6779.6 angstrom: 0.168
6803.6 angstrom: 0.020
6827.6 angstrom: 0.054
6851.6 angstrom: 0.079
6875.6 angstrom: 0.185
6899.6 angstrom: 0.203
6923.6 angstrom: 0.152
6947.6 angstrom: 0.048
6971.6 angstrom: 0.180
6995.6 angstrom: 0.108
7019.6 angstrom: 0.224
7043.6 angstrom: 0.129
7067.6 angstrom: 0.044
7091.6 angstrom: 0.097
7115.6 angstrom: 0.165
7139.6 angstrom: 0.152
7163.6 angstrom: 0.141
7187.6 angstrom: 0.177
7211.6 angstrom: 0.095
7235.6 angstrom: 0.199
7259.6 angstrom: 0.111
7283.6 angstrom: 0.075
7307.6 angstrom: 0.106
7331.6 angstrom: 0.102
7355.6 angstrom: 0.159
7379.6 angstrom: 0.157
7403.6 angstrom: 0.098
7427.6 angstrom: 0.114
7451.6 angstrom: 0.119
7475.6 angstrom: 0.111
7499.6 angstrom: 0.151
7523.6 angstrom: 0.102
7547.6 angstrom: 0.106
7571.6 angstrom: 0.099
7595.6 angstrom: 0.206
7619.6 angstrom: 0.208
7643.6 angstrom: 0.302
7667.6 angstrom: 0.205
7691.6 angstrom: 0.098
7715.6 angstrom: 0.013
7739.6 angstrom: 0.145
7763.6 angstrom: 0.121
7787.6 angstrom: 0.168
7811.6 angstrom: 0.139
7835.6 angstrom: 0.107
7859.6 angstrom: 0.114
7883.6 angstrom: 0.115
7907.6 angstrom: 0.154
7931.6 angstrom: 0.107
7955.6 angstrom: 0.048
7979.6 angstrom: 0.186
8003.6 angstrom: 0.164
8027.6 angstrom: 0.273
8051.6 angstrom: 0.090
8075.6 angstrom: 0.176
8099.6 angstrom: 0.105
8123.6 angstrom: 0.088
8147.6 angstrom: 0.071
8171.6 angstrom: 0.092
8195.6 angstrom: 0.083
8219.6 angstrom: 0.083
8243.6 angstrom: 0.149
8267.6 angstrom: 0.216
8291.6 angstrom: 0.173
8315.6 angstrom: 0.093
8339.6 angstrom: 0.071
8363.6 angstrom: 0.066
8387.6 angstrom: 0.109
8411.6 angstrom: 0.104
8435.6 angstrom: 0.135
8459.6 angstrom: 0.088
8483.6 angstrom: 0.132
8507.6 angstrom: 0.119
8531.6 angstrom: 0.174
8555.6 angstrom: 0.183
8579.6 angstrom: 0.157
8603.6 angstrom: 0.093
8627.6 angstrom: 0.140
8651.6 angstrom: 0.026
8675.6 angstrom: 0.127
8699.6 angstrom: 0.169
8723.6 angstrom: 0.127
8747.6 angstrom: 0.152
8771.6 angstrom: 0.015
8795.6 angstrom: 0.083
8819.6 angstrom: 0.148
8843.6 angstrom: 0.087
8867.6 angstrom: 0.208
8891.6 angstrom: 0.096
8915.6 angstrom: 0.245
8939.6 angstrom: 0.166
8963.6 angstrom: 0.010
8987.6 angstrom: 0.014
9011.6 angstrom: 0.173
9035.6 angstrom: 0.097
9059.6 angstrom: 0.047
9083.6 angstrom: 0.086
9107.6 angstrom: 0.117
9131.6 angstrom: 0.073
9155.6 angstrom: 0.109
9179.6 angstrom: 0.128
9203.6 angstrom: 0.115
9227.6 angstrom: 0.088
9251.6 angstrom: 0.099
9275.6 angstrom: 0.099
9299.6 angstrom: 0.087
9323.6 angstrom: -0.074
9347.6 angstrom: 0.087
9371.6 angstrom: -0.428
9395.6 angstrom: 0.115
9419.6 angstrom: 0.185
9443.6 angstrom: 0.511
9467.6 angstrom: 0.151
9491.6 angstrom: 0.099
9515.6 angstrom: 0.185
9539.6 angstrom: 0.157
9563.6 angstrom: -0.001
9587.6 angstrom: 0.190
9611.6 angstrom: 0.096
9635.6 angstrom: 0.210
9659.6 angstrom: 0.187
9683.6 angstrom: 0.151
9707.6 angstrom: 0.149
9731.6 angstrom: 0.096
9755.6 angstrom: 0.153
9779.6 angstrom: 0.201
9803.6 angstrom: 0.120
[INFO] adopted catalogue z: 1.53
